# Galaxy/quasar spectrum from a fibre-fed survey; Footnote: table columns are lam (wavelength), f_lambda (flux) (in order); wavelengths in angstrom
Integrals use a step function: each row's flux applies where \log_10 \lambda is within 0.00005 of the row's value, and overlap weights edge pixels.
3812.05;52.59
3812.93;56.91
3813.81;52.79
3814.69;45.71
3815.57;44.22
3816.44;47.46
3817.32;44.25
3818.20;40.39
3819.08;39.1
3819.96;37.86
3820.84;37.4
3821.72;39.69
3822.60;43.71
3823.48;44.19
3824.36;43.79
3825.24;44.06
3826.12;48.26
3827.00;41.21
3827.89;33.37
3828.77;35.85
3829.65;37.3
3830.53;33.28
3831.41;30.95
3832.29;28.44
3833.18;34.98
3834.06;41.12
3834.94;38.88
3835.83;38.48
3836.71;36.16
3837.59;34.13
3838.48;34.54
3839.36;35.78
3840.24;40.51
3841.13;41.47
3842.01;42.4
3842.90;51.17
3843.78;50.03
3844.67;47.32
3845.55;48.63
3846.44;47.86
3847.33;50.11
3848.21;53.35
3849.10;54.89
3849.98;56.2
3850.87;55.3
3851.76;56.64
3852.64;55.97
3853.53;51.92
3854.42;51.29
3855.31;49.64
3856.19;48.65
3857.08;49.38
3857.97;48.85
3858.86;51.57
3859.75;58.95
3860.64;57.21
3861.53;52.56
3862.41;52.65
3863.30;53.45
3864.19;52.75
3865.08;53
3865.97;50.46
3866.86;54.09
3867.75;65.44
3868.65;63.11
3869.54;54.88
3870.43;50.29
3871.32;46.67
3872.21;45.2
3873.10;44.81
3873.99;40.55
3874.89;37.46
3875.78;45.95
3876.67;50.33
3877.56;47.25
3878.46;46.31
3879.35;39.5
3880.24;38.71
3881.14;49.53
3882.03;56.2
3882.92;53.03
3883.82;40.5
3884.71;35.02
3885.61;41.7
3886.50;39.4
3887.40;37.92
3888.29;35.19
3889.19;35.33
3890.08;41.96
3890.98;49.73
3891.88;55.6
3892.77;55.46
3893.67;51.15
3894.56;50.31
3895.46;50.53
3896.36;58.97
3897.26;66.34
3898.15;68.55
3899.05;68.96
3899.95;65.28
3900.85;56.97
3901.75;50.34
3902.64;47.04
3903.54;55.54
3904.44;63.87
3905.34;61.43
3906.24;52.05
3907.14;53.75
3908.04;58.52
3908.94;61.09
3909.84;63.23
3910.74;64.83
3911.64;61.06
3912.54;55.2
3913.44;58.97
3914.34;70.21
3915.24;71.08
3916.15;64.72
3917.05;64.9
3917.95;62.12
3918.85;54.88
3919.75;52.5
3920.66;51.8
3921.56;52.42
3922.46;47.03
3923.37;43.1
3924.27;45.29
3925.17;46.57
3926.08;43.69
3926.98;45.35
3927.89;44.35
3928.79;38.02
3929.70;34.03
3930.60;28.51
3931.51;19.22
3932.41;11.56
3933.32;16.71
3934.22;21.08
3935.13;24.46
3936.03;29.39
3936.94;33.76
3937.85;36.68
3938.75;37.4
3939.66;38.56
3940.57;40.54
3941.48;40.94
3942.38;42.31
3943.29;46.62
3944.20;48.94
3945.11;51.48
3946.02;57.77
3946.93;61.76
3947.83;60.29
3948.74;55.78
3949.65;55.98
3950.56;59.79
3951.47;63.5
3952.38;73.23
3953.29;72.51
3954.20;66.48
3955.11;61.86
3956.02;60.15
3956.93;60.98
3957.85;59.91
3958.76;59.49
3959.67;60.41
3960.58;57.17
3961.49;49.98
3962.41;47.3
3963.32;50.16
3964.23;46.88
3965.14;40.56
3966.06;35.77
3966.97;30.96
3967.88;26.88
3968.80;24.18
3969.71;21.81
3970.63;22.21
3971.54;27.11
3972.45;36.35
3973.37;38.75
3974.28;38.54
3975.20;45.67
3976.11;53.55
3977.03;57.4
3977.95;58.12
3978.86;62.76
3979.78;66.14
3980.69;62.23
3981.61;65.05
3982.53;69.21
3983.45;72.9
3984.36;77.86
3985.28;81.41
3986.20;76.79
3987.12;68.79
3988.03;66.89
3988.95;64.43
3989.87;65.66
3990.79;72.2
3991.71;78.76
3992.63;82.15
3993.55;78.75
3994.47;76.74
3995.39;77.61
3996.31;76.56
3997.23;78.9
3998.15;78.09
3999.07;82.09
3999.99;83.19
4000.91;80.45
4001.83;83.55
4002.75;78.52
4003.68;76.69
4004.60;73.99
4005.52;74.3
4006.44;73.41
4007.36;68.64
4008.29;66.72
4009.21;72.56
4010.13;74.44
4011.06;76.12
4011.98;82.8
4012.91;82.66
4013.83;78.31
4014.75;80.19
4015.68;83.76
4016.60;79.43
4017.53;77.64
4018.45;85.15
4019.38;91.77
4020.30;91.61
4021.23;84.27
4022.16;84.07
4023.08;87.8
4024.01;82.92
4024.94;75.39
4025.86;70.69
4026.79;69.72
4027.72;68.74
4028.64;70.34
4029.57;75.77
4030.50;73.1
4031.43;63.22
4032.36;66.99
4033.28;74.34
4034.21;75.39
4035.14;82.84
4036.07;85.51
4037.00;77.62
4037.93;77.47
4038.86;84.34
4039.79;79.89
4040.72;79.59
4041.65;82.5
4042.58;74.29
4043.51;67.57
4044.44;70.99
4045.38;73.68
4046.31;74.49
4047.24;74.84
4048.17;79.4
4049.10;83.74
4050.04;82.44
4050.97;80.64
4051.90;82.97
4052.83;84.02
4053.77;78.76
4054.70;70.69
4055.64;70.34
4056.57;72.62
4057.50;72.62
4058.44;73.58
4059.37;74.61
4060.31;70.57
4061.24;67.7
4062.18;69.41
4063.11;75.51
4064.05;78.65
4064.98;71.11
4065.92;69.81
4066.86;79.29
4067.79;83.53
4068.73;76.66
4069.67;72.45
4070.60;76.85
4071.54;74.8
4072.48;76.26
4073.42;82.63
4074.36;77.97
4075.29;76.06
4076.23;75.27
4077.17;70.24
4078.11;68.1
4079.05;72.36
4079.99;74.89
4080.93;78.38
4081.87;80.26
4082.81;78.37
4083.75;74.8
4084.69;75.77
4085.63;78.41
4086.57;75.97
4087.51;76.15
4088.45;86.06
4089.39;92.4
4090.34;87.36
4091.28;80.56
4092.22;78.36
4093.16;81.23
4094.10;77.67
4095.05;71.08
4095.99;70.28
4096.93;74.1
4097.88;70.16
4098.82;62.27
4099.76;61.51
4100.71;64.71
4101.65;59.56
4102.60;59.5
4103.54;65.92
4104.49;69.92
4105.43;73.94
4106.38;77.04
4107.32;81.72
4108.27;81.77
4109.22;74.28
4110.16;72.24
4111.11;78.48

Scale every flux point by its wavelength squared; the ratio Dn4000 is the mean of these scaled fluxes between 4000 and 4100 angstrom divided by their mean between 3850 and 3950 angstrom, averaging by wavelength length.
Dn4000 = 1.68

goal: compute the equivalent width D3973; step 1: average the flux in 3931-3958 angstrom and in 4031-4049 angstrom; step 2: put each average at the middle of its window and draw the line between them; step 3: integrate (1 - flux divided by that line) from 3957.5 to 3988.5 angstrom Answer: 2.3 angstrom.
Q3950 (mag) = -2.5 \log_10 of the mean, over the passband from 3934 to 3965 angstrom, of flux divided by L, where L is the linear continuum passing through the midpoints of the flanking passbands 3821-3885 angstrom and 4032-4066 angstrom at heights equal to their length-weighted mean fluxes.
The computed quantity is 0.195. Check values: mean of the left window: 46.4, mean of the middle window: 51.1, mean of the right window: 76.1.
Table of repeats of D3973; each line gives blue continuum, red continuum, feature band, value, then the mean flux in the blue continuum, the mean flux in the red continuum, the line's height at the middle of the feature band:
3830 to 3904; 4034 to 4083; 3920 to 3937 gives 6.3 angstrom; 48.3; 76.3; 57.3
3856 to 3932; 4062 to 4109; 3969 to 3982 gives 3.2 angstrom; 51.2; 75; 61.3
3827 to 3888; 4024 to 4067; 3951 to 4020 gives 1.6 angstrom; 46.3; 75.2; 66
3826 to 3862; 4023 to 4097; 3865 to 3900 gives 1.0 angstrom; 45.2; 76.3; 50.8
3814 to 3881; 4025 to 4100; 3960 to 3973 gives 5.2 angstrom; 45.9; 75.7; 62.4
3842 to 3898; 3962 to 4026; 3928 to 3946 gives 7.5 angstrom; 49.8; 67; 59.1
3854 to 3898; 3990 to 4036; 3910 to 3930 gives 1.6 angstrom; 49.2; 77.6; 58.3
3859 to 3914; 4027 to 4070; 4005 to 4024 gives -2.5 angstrom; 52.1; 75.5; 70.6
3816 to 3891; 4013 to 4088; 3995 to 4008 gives -1.6 angstrom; 45.5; 76.8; 69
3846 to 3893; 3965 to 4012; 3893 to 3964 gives 5.5 angstrom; 49.2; 63.6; 56.3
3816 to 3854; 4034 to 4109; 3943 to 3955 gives -0.2 angstrom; 43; 75.6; 58.7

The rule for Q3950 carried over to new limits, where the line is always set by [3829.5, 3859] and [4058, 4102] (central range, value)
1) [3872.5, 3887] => 0.124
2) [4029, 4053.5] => -0.105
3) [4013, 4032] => -0.165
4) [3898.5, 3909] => -0.105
